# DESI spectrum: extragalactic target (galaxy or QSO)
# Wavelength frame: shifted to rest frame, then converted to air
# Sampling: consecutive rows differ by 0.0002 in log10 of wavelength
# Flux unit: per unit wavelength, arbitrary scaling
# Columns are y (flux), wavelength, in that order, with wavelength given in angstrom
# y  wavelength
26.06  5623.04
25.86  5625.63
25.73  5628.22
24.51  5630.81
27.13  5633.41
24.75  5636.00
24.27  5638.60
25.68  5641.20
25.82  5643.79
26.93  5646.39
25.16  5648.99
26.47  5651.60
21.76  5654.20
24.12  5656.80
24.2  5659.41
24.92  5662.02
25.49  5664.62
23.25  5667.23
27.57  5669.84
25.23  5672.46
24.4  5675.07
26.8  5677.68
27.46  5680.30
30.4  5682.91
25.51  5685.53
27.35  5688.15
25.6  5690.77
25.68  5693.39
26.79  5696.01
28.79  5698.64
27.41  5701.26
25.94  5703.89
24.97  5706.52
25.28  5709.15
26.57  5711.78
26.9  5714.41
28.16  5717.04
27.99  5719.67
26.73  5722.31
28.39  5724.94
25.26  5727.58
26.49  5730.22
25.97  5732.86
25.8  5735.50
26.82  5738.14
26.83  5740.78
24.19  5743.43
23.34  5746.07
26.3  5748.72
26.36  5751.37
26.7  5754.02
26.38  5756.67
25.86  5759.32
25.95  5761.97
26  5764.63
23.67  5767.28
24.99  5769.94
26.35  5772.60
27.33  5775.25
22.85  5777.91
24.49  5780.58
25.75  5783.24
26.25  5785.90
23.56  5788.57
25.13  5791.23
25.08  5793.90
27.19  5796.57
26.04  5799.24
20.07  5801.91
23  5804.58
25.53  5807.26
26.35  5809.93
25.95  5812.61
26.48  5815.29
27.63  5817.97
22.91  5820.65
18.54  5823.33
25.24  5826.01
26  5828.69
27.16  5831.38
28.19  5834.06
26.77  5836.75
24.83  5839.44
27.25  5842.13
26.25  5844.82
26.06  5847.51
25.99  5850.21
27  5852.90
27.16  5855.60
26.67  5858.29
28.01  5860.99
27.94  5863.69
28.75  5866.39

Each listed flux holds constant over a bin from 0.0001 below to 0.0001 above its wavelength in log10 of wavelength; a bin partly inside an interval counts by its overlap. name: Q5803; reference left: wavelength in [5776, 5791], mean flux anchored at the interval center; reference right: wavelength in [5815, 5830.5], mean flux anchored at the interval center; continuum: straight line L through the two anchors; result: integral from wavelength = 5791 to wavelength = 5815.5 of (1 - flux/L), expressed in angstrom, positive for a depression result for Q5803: -0.4 angstrom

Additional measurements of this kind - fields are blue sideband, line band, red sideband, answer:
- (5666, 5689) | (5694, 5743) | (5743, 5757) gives -1.4 angstrom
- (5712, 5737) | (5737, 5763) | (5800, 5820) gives 0.4 angstrom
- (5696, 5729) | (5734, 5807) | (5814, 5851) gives 2.8 angstrom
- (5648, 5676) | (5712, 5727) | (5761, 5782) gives -1.5 angstrom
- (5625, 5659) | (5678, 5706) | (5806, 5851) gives -1.9 angstrom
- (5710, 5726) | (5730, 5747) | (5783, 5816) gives 0.7 angstrom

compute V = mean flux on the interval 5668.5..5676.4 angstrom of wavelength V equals 25.7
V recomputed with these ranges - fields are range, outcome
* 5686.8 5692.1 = 26.5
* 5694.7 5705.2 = 27.2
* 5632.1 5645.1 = 25.5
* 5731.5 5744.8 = 25.9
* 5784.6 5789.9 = 24.9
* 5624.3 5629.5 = 25.8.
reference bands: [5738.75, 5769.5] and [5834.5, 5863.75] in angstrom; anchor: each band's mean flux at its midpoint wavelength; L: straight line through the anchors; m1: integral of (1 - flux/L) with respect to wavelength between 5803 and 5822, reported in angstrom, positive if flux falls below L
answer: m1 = 0.69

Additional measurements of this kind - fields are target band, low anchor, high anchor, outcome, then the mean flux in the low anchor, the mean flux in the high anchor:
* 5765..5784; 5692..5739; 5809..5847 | 0.77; 26.7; 25.7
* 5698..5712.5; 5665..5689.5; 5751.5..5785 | -0.13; 26.4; 25.6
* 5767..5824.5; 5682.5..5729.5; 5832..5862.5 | 4.21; 26.8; 26.8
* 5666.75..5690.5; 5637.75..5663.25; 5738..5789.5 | -1.36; 24.9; 25.5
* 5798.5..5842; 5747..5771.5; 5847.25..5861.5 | 2.20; 25.8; 26.8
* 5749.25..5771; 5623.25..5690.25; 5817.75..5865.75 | 0.11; 25.6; 26.1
